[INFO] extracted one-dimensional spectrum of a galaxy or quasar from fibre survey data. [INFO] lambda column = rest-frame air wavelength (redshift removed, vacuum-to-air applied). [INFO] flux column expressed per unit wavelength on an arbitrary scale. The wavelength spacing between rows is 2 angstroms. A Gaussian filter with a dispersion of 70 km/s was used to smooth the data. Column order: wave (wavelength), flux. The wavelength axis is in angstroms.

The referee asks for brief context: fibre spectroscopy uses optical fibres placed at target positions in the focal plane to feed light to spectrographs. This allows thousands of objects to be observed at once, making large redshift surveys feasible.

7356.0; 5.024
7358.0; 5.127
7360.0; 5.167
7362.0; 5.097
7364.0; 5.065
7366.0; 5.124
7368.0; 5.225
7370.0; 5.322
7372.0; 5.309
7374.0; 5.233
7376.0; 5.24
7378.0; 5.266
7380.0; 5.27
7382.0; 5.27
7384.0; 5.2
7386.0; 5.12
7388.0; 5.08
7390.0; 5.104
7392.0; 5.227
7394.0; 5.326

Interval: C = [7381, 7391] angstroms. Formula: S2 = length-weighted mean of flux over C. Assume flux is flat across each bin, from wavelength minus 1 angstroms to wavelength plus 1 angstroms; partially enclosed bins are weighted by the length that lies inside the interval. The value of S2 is 5.15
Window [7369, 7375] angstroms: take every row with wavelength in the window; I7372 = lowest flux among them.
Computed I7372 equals 5.233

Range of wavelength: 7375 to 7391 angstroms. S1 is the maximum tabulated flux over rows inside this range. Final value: 5.27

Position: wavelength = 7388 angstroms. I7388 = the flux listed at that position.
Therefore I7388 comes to 5.08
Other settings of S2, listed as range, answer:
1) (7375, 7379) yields 5.25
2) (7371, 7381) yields 5.26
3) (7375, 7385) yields 5.25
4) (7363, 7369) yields 5.14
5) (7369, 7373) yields 5.32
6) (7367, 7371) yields 5.27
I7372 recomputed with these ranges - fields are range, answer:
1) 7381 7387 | 5.12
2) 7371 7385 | 5.2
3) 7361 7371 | 5.065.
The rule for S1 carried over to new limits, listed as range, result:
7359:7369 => 5.225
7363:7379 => 5.322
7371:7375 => 5.309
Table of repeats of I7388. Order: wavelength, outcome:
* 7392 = 5.227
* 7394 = 5.326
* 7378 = 5.266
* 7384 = 5.2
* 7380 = 5.27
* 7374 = 5.233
